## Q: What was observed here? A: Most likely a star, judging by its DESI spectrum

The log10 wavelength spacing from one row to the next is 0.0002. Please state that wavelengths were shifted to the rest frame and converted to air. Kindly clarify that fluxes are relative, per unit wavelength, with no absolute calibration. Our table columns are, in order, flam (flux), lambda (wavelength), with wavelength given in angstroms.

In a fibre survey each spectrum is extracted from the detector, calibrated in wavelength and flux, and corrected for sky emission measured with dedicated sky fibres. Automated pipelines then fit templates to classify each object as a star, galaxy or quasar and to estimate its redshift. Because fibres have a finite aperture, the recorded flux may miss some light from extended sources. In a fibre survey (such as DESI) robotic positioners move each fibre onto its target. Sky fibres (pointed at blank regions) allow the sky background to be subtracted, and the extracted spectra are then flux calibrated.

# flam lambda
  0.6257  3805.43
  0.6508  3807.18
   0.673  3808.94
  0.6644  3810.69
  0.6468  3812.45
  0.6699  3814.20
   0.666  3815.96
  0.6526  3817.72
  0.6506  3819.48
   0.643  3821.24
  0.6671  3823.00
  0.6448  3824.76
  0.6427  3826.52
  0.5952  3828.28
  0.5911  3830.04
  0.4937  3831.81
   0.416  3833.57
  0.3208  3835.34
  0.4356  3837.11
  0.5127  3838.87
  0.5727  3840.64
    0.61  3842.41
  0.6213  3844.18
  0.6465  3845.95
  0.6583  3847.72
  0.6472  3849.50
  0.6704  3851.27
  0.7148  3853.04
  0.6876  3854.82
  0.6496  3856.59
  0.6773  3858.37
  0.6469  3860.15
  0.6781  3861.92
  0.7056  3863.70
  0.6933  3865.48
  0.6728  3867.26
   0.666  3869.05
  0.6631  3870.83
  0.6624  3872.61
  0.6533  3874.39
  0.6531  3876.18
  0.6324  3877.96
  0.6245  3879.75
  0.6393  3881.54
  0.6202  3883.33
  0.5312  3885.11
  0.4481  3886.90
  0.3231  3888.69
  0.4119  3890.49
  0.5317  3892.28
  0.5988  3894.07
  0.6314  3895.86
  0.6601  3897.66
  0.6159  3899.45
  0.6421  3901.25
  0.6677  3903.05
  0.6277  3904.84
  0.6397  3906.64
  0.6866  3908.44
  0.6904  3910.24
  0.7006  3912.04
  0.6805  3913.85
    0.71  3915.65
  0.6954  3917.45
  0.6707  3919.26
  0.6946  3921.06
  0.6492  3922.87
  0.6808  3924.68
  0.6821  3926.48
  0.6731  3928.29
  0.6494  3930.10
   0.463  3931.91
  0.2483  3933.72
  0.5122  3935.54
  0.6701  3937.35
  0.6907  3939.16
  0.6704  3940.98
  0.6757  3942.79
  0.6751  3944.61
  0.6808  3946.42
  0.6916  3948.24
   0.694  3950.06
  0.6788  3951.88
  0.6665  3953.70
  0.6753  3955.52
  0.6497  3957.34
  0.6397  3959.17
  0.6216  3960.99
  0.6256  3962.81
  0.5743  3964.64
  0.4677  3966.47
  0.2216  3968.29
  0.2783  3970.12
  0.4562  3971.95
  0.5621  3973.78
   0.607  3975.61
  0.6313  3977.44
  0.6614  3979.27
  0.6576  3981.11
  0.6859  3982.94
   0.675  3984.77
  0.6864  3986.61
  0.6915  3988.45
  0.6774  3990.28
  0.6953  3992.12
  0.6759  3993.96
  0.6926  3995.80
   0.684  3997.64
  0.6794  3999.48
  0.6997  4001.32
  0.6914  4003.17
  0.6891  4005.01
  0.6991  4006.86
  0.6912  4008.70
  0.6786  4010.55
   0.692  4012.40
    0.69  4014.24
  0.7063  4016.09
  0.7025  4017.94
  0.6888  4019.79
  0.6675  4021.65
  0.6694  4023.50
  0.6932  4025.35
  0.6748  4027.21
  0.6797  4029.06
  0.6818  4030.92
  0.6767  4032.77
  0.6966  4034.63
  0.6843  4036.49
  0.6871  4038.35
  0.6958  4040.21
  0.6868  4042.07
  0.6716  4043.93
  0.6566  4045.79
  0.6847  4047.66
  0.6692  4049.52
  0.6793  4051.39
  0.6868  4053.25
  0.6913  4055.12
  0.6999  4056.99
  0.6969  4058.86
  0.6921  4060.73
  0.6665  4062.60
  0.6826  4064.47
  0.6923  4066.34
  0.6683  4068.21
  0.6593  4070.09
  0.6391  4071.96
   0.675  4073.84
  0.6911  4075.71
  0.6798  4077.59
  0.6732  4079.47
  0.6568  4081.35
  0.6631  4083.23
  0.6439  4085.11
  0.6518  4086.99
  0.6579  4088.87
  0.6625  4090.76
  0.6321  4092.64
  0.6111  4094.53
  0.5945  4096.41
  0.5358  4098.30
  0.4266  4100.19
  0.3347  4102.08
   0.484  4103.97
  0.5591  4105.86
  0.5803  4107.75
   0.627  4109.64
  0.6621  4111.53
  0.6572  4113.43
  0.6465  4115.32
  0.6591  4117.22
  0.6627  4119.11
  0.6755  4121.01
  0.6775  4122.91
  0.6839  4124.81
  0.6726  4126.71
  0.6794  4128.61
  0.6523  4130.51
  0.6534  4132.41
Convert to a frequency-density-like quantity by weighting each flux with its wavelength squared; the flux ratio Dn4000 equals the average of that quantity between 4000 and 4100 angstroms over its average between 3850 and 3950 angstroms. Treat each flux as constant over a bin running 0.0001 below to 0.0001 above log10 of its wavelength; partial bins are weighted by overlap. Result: 1.14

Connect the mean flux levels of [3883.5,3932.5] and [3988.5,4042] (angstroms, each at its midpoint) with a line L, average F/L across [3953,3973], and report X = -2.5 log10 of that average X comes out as 0.22 mag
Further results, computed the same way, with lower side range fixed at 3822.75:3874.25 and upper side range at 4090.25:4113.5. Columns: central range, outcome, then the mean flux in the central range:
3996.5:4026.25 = -0.18 mag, 0.689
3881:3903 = 0.09 mag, 0.558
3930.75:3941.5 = 0.11 mag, 0.54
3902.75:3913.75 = -0.11 mag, 0.67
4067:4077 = -0.18 mag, 0.668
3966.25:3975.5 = 0.39 mag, 0.41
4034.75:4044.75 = -0.19 mag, 0.686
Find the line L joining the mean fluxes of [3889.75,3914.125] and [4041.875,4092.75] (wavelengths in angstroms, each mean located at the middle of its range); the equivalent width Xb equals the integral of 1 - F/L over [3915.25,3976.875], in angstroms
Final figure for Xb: 3.6 angstroms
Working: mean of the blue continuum 0.628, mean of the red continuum 0.672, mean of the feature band 0.602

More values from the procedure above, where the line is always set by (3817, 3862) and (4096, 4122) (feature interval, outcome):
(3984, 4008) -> -4.0 angstroms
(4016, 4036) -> -3.3 angstroms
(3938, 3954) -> -2.3 angstroms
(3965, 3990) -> 1.2 angstroms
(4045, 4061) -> -2.7 angstroms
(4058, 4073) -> -2.4 angstroms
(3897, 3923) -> -3.1 angstroms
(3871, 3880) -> -0.7 angstroms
